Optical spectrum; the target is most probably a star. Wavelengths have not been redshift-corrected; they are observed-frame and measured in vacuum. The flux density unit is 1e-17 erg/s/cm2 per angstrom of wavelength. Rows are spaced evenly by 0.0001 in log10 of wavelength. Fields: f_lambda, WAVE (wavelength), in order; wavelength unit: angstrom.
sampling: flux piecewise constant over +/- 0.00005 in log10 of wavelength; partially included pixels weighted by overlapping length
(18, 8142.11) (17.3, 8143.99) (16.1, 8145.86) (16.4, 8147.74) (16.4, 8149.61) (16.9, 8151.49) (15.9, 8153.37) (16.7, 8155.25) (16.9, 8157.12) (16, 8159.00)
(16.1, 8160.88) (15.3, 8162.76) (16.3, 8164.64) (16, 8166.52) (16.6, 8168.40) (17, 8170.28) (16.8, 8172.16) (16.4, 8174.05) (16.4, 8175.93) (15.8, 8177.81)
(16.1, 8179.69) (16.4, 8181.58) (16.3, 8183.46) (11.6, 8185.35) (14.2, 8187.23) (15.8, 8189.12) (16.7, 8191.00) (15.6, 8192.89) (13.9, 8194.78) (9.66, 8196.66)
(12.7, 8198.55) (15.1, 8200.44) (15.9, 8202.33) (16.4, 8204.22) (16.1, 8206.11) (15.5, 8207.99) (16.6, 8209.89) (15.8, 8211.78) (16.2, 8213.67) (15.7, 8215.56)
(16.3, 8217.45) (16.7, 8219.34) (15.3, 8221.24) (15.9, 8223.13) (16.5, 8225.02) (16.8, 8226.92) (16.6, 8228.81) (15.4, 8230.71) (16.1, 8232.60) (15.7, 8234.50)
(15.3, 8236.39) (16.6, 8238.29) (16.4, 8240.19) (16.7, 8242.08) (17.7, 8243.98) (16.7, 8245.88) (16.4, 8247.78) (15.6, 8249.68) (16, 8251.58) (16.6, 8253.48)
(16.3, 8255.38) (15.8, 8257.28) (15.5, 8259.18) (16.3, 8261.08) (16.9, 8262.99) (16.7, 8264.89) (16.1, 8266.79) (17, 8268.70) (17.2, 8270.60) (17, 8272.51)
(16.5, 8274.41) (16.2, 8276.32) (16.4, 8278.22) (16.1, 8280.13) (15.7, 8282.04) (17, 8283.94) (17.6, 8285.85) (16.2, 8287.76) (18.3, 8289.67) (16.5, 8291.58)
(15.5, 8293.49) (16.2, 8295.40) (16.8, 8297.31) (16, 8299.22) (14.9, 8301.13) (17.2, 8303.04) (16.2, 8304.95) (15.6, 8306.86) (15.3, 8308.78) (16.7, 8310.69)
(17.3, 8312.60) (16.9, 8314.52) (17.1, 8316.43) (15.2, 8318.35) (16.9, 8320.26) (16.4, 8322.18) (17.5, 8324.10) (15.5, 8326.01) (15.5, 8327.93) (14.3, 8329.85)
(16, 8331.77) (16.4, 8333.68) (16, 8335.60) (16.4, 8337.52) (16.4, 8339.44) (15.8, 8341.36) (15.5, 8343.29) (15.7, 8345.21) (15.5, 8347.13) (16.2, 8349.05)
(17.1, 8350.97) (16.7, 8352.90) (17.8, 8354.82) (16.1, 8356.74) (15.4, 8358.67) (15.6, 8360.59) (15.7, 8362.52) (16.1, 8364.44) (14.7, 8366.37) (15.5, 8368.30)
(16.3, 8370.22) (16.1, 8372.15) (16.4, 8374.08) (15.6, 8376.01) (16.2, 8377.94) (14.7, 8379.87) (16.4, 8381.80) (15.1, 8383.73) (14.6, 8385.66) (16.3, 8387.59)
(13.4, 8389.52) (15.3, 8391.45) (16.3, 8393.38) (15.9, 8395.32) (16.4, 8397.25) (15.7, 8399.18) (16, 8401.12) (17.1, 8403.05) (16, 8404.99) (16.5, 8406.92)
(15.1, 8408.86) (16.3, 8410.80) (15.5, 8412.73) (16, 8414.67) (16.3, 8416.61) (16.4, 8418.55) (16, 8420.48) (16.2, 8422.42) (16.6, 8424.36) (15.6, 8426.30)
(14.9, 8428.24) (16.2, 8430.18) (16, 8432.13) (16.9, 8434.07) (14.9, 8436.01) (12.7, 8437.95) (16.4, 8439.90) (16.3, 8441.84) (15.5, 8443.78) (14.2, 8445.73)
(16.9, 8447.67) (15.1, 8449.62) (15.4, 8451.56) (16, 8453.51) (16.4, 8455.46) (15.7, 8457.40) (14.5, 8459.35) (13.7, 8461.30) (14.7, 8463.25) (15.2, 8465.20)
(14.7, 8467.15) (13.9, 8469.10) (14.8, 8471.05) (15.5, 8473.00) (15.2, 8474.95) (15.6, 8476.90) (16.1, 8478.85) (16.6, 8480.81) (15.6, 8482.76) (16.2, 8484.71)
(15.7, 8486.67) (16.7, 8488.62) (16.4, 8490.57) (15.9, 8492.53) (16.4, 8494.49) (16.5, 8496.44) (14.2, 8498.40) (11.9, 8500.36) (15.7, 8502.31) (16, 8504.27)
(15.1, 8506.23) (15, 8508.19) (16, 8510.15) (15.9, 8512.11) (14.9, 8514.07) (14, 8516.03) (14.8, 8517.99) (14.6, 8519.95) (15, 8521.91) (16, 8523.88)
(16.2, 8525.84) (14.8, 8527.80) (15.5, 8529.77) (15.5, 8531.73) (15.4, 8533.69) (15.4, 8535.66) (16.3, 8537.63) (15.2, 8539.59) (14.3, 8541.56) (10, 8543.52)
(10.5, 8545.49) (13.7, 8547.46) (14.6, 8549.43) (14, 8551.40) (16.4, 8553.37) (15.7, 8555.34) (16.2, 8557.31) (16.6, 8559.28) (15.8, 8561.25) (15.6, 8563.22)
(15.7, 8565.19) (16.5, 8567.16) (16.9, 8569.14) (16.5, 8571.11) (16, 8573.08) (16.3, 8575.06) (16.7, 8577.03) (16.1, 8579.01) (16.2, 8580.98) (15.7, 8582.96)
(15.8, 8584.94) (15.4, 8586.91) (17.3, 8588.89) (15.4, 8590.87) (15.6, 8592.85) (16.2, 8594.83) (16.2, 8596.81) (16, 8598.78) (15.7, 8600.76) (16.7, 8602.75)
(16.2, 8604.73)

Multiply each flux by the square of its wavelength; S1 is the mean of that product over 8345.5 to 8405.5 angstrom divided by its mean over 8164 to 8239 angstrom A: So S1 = 1.1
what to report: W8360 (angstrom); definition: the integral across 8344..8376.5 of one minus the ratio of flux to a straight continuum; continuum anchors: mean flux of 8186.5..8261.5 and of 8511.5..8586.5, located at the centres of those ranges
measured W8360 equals -0.9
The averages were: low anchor 15.8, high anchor 15.3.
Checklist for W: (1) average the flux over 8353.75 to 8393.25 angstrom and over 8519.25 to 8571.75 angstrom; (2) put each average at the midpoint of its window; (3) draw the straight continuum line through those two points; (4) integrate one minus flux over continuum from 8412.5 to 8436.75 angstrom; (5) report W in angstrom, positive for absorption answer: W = -0.7 angstrom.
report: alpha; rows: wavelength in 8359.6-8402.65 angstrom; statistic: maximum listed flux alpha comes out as 16.4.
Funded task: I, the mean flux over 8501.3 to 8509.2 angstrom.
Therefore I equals 15.4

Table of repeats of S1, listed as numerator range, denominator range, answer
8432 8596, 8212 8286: 1.00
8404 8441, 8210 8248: 1.02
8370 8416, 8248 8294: 0.99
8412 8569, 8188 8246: 1.04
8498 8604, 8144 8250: 1.05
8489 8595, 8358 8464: 1.01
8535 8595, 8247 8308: 1.01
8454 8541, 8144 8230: 1.05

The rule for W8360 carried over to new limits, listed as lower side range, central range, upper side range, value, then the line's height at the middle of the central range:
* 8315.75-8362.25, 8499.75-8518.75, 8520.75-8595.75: 0.7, 15.6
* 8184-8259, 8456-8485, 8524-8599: 0.6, 15.5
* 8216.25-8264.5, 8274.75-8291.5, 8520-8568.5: -0.6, 16.1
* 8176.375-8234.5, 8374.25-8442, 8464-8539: -1.5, 15.4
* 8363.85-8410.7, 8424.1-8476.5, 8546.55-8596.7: 1.6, 15.8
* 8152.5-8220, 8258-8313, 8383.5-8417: -2.5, 15.7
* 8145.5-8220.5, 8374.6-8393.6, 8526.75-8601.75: 0.3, 15.6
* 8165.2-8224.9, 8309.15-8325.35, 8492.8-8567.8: -1.4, 15.4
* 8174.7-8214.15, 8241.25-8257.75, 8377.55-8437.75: -1.2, 15.3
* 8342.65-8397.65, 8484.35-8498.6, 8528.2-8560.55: -1.0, 15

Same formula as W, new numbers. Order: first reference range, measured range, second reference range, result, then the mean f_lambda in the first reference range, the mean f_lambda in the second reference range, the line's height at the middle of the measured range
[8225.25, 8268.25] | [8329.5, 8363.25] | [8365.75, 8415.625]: -0.3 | 16.3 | 15.8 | 15.9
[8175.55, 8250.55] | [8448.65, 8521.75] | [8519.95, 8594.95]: 0.8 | 15.7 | 15.4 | 15.5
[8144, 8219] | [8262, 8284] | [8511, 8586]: -1.3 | 15.7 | 15.3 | 15.6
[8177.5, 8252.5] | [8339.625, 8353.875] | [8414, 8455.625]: -0.3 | 15.7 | 15.8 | 15.7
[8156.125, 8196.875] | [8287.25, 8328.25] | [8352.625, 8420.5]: -1.5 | 15.6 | 15.9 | 15.8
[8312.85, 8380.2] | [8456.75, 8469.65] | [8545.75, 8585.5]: 1.0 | 16.1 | 15.8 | 15.9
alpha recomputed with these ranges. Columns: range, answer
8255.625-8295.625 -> 18.3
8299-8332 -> 17.5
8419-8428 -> 16.6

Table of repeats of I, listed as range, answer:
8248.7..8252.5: 15.8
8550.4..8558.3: 15.6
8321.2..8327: 16.5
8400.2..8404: 16.6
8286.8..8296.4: 16.5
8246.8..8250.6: 16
